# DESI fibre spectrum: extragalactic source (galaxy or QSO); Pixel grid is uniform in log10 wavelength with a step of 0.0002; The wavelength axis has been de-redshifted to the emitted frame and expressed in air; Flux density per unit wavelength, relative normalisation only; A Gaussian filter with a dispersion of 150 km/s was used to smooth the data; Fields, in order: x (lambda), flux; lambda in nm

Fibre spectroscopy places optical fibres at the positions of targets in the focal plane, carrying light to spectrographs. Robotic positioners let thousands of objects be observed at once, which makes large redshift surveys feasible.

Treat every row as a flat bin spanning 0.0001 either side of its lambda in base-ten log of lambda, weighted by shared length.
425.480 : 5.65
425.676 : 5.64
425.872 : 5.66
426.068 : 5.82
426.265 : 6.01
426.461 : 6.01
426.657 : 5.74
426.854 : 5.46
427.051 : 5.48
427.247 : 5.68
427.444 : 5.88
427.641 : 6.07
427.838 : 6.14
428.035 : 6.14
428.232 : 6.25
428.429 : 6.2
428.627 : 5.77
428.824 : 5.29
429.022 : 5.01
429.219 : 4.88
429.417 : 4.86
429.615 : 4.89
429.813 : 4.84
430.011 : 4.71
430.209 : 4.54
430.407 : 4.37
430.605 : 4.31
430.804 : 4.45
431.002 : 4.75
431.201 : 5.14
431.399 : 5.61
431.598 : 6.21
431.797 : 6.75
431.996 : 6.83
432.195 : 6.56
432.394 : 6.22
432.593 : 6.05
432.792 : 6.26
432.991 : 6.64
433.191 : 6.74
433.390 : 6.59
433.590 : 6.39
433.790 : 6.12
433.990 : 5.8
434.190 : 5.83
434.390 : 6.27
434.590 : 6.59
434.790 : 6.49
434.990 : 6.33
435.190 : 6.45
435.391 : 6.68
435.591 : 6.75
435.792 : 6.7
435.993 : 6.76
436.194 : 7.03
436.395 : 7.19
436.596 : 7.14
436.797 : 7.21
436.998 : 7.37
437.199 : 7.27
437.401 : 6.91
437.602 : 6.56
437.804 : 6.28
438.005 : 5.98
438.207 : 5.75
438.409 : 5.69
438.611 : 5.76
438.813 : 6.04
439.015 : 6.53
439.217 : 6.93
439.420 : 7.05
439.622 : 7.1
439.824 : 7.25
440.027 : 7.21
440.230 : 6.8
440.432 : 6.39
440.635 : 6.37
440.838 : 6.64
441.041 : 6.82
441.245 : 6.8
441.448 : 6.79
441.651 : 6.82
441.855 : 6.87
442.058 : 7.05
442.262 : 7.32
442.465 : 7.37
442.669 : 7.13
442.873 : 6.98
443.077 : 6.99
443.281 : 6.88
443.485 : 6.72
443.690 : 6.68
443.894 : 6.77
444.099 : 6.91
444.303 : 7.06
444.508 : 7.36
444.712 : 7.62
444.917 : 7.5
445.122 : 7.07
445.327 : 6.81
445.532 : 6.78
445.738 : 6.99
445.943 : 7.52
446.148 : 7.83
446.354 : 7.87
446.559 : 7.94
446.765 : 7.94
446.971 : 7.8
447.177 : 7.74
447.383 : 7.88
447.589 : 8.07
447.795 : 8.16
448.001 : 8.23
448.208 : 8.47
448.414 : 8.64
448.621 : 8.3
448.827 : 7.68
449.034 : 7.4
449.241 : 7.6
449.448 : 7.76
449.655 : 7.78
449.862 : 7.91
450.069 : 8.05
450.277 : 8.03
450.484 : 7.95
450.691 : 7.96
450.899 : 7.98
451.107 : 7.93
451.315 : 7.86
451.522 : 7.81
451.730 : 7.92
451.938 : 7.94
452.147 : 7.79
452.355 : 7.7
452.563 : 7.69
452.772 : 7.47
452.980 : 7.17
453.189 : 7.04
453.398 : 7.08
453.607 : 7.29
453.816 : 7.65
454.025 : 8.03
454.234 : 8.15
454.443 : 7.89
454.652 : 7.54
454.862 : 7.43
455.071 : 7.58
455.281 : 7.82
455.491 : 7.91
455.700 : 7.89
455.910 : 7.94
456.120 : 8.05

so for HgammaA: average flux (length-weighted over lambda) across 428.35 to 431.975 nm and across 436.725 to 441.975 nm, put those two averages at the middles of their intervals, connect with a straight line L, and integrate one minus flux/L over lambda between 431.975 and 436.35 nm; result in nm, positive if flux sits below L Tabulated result -0.48 nm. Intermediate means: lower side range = 5.17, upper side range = 6.66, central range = 6.46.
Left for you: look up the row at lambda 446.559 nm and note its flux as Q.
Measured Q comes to 7.94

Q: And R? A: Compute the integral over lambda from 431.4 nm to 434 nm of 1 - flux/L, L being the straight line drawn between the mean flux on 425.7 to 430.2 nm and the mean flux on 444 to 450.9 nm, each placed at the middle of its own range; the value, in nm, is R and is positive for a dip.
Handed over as -0.13 nm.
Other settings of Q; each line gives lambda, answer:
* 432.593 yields 6.05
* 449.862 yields 7.91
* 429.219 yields 4.88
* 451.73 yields 7.92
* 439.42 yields 7.05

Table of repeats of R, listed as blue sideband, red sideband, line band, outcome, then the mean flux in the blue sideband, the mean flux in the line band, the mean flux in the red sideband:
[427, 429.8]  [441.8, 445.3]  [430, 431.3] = 0.27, 5.59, 4.6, 7.07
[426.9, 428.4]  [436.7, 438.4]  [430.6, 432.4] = 0.14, 5.95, 5.73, 6.61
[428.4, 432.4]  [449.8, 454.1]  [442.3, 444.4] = -0.06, 5.31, 6.96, 7.72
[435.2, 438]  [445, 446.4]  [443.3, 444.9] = 0.03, 6.86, 7.04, 7.24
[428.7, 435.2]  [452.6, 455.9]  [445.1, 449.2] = -0.44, 5.71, 7.77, 7.61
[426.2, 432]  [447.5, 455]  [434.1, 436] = -0.12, 5.45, 6.48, 7.81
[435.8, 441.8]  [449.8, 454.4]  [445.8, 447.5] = -0.11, 6.71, 7.8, 7.75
